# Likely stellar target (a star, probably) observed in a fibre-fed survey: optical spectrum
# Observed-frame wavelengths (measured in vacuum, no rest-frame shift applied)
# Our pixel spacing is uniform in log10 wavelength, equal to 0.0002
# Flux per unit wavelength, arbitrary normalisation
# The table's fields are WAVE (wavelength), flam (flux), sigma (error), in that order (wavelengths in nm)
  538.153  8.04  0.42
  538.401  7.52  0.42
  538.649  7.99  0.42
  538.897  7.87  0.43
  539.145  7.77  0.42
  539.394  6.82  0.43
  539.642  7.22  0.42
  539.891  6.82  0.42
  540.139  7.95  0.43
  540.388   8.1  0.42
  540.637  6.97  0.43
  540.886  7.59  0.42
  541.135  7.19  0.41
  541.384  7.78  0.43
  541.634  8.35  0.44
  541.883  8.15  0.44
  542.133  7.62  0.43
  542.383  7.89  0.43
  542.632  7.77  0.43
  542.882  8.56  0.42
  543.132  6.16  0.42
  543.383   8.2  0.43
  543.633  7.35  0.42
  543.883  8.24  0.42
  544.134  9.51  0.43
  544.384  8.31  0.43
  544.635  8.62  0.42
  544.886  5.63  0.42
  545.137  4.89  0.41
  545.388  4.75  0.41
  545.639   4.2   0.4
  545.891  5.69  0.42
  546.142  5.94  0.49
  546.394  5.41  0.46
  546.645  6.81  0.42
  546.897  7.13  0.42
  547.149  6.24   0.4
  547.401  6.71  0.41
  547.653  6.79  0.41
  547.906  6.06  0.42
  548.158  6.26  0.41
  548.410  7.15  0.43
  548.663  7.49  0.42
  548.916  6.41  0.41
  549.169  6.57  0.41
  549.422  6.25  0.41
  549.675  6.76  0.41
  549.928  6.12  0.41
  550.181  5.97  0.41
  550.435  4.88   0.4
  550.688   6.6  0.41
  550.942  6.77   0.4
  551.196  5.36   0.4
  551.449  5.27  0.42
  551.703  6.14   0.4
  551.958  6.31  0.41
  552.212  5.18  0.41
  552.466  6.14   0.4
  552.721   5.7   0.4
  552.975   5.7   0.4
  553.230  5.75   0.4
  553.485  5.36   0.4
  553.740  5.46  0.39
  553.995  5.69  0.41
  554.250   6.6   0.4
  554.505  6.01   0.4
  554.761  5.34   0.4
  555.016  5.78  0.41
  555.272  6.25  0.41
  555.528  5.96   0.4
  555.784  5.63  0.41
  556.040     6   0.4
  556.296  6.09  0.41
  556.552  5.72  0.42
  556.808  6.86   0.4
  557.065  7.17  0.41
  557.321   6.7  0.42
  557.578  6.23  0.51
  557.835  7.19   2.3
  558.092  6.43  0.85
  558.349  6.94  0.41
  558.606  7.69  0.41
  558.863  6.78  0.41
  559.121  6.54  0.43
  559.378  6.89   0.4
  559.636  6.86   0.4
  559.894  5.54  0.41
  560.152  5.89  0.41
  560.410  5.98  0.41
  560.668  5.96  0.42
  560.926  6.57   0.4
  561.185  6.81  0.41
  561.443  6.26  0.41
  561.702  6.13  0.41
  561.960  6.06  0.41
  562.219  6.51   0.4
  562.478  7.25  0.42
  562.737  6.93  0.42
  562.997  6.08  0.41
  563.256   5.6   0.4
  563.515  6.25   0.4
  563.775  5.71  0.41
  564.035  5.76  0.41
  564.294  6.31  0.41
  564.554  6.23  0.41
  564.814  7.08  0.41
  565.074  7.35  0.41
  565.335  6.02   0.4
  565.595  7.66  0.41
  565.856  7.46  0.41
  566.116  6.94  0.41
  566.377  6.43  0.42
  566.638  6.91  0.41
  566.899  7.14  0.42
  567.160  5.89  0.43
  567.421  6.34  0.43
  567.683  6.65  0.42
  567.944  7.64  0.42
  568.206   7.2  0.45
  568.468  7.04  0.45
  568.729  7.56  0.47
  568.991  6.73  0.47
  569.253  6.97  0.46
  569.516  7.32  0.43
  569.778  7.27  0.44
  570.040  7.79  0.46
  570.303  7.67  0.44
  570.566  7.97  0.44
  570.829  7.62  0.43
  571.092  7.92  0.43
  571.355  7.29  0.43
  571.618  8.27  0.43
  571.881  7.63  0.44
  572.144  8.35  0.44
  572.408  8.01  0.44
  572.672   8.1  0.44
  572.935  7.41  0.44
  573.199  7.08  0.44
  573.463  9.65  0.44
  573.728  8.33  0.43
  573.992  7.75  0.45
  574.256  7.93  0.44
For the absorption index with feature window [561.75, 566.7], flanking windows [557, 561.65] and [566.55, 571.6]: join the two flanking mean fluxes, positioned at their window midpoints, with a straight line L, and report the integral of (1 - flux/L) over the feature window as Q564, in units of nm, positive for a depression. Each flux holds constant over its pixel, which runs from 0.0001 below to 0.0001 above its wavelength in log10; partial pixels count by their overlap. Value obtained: 0.26 nm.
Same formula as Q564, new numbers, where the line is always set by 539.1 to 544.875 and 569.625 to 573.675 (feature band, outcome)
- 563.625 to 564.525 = 0.21 nm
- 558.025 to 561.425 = 0.56 nm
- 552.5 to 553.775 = 0.35 nm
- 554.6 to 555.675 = 0.27 nm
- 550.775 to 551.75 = 0.24 nm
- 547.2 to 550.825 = 0.63 nm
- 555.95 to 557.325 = 0.25 nm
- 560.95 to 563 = 0.34 nm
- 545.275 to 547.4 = 0.53 nm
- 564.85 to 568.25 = 0.42 nm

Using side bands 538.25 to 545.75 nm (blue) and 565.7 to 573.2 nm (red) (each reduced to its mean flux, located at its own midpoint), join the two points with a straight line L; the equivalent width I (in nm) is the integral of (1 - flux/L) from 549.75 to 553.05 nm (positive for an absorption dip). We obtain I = 0.67 nm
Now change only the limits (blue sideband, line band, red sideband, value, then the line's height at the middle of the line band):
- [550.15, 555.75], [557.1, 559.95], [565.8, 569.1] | -0.24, 6.24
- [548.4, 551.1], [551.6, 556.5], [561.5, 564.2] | 0.39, 6.35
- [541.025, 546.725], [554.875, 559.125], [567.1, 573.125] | 0.47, 7.26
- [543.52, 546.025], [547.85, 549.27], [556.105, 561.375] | -0.01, 6.66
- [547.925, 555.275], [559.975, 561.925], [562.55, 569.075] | 0.08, 6.46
